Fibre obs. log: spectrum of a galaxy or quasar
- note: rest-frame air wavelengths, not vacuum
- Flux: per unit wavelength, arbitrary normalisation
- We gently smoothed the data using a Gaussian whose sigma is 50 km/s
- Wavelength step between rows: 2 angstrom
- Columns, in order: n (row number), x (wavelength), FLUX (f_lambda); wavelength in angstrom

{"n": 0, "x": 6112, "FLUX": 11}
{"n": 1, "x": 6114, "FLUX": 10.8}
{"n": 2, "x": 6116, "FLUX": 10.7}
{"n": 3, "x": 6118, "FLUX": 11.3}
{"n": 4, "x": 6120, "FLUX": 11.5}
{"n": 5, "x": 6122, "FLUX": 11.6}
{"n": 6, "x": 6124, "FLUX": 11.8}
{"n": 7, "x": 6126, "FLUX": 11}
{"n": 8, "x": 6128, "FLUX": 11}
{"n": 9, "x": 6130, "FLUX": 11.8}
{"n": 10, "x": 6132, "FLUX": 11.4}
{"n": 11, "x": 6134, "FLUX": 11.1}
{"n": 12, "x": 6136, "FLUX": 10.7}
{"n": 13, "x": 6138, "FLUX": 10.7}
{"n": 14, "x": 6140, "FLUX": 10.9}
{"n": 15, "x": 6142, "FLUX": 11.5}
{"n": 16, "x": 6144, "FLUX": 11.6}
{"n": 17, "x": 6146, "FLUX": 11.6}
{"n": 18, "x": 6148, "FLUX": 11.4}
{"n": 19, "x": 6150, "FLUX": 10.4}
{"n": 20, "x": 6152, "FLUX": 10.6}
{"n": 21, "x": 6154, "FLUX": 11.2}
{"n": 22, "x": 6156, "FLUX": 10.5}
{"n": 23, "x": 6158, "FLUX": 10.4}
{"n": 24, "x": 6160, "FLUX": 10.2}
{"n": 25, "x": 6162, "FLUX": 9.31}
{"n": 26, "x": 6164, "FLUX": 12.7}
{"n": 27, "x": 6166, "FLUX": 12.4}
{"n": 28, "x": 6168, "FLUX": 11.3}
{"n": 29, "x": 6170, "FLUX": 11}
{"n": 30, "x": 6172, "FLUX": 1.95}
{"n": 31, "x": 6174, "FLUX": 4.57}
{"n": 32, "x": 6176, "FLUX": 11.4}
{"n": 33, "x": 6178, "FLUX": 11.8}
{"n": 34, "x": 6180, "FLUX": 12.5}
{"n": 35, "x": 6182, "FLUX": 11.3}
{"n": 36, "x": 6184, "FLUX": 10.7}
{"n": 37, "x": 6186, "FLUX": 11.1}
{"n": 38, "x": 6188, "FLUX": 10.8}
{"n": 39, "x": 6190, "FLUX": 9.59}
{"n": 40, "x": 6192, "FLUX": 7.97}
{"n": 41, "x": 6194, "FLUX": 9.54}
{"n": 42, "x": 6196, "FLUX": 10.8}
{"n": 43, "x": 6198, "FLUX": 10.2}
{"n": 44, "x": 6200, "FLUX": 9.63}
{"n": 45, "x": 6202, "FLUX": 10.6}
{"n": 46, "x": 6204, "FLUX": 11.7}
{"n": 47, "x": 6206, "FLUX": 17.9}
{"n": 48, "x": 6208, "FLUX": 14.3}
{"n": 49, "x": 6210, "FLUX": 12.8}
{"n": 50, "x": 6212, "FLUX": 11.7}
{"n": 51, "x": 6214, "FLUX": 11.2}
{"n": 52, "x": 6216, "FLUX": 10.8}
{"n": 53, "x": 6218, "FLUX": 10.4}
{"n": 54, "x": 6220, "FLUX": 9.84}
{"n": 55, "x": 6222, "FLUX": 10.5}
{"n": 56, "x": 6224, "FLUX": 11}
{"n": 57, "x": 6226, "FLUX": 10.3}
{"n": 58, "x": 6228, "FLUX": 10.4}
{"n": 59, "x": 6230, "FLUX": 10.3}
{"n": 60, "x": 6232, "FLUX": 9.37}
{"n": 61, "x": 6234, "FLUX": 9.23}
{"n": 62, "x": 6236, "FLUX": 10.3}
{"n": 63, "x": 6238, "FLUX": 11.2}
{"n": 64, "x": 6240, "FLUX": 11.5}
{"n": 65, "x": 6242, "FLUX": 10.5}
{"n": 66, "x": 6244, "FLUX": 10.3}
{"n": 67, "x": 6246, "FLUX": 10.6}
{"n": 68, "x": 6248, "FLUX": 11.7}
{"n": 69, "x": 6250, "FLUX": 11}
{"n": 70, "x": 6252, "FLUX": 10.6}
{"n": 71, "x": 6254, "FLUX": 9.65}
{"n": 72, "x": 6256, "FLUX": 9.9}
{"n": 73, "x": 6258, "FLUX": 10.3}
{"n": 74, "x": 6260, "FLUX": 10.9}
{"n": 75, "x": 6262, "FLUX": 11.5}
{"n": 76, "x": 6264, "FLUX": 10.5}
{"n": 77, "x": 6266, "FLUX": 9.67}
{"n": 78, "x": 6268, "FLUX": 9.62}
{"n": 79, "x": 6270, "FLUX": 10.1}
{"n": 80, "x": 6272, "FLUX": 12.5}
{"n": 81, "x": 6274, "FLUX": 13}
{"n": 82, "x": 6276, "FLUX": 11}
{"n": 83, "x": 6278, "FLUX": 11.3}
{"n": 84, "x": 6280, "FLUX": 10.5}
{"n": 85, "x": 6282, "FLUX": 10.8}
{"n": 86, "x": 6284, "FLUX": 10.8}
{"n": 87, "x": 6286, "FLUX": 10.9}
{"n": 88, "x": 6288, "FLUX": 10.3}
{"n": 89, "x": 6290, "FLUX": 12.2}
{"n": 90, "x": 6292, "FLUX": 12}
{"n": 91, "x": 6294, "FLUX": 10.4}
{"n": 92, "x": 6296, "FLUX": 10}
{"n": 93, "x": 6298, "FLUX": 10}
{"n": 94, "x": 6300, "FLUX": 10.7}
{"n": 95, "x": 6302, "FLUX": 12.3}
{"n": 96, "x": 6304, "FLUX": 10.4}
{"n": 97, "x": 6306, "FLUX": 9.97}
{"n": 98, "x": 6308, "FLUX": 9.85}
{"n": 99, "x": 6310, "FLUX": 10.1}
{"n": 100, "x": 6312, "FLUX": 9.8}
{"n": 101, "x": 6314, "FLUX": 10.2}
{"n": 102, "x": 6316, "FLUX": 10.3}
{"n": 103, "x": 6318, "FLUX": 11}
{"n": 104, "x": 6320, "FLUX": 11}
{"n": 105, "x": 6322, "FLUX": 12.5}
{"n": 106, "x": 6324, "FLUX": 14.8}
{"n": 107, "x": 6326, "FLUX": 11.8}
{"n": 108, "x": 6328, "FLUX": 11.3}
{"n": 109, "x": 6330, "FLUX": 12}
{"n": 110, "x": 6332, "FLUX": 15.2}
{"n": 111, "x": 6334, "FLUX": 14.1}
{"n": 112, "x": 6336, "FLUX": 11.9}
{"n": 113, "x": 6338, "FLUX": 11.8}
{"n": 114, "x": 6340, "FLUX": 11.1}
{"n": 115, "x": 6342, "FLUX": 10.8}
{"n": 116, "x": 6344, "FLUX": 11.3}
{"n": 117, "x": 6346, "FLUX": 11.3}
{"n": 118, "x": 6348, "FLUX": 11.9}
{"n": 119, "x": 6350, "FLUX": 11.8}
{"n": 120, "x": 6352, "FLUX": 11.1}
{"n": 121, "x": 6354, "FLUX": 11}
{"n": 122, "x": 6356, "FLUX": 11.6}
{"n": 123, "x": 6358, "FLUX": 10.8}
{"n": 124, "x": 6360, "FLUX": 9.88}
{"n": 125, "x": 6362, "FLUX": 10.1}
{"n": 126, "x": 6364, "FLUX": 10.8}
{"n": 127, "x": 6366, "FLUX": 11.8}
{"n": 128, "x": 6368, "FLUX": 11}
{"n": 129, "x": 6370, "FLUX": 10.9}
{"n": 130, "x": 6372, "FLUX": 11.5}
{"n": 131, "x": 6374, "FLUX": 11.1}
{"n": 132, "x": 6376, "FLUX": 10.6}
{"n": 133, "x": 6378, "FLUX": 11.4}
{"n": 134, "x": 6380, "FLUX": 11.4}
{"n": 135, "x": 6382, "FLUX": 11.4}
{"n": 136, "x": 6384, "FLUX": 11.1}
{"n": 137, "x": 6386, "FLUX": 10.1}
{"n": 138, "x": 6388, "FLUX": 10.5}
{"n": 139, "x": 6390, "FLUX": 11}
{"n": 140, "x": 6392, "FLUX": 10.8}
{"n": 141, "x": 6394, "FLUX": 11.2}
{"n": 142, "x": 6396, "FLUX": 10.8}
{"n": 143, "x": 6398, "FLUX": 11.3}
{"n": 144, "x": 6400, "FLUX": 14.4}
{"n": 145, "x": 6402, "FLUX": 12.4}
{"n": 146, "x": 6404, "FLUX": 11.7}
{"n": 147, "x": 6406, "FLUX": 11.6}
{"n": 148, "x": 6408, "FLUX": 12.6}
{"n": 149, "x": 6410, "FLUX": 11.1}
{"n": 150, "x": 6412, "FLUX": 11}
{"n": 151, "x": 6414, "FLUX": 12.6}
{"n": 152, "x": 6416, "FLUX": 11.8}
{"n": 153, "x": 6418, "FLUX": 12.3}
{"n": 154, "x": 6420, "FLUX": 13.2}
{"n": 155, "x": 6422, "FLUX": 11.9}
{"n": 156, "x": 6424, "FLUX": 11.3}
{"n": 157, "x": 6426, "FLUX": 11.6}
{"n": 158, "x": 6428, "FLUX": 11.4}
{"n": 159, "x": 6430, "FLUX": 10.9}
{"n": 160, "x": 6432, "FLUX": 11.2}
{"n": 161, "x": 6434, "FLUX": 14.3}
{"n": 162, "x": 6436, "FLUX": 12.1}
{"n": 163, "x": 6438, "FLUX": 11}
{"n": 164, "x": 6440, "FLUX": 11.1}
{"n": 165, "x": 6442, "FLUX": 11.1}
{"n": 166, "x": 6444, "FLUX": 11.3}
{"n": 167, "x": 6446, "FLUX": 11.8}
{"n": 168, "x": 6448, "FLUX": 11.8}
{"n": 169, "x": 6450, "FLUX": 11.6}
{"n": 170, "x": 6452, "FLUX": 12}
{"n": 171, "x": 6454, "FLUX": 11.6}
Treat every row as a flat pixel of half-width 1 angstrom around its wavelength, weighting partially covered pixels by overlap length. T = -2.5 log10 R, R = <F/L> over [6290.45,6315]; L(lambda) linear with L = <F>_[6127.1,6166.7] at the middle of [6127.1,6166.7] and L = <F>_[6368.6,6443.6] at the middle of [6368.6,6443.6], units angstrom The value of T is 0.08 mag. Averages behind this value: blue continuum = 11.1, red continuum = 11.6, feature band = 10.5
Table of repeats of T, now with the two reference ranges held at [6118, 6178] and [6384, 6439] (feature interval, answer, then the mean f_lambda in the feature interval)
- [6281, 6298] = 0.033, 10.9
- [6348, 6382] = 0.041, 11.1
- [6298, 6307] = 0.050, 10.7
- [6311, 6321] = 0.085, 10.5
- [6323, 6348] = -0.081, 12.3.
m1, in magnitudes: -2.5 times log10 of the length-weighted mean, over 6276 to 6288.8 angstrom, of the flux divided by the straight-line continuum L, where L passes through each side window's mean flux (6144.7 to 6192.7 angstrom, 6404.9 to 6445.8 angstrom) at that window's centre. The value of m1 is 0.02 mag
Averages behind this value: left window 10.3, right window 11.8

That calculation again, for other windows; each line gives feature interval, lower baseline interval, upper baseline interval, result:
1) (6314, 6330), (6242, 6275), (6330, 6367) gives -0.04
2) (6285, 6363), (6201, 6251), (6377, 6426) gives 0.01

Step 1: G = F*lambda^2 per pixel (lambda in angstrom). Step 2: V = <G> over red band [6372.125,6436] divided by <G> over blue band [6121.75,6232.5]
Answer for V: 1.2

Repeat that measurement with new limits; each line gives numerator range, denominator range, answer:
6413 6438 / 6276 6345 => 1.10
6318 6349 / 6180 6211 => 1.12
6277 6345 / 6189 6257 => 1.07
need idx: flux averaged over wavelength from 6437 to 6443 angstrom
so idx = 11.1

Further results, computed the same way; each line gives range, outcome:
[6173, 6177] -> 7.99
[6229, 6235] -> 9.63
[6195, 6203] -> 10.3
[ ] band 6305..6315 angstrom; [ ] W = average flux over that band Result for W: 9.98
